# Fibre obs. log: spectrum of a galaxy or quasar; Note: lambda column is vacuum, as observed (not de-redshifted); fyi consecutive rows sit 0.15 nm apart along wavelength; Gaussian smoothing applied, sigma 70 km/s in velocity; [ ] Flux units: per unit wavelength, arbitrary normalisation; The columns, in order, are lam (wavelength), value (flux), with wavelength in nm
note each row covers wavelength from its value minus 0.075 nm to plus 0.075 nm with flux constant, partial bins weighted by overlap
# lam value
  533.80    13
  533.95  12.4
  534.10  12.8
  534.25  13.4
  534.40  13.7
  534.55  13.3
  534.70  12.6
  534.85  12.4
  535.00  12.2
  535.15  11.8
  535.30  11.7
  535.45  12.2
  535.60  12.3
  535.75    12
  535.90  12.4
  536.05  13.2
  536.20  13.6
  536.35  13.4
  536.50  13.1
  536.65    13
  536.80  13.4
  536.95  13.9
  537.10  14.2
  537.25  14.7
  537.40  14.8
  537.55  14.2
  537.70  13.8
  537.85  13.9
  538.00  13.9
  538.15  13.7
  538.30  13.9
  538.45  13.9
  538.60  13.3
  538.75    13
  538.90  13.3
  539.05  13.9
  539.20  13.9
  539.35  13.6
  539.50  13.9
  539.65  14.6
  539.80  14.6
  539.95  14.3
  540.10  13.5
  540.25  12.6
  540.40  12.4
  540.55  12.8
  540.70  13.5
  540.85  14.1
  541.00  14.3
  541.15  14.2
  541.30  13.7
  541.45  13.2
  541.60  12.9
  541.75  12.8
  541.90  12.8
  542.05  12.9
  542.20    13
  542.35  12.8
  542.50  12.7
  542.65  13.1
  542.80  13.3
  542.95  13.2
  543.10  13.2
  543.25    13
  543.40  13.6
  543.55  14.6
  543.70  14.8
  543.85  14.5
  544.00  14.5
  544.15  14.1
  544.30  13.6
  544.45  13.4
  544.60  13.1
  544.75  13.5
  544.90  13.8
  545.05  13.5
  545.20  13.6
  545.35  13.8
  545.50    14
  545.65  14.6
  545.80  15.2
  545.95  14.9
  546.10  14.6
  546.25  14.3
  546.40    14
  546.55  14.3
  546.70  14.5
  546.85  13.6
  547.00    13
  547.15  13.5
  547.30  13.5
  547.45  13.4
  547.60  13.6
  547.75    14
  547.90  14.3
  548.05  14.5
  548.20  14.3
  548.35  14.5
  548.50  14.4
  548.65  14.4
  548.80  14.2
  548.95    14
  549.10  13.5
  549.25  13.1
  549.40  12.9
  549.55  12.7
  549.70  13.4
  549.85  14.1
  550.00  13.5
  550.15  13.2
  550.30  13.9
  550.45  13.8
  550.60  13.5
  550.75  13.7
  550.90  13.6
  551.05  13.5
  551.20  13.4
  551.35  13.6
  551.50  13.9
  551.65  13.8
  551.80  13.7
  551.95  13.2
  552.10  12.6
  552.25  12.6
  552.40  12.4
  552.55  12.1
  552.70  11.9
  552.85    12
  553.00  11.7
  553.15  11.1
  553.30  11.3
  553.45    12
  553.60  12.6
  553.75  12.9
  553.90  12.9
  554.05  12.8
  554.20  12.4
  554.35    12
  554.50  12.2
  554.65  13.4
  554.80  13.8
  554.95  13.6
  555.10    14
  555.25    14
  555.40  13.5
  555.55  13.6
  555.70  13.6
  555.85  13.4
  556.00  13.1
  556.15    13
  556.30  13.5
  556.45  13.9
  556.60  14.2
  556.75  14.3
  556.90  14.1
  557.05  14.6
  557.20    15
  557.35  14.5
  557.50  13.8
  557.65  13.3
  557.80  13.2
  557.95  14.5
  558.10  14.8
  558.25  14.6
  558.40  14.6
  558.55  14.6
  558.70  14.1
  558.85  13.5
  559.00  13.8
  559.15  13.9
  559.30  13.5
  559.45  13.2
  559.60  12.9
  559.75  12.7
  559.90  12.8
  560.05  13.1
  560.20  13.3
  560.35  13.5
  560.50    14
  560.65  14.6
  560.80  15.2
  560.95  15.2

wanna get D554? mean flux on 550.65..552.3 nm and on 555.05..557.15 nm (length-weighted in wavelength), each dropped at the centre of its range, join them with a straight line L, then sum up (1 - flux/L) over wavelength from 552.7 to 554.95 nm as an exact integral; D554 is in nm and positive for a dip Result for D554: 0.202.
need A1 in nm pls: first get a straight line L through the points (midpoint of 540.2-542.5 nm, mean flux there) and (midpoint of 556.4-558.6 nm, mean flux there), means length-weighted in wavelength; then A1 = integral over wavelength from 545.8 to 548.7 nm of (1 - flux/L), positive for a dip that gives -0.113 nm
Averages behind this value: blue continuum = 13.2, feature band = 14.1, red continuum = 14.3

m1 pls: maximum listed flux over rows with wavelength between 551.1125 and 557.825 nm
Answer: 15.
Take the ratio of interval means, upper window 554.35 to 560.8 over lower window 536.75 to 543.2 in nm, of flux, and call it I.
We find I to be 1.0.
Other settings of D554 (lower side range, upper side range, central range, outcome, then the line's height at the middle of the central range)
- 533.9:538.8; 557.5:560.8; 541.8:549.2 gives -0.21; 13.4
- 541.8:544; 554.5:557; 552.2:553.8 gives 0.18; 13.6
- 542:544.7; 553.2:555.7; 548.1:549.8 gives -0.07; 13.2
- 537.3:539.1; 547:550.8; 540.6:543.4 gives 0.11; 13.8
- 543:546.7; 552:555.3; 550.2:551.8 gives -0.08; 13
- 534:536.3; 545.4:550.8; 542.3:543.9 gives -0.01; 13.4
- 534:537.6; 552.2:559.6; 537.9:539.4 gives -0.06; 13.1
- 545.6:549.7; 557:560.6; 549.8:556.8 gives 0.40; 13.9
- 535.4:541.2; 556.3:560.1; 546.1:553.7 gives 0.21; 13.8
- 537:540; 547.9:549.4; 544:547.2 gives 0.01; 14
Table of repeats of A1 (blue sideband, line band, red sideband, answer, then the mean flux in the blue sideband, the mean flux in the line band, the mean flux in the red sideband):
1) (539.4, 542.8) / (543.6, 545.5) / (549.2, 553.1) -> -0.08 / 13.4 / 13.9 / 13.1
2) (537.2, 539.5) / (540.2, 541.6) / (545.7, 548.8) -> 0.05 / 13.8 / 13.4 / 14.1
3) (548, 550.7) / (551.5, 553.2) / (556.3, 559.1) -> 0.17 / 13.8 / 12.5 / 14.2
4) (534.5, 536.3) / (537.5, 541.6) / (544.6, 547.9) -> -0.20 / 12.5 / 13.7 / 14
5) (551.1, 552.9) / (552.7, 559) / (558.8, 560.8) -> -0.08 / 13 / 13.4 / 13.5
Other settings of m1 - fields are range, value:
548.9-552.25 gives 14.1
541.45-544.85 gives 14.8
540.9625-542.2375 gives 14.3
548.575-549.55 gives 14.4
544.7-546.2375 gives 15.2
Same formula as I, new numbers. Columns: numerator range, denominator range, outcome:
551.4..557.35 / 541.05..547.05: 0.96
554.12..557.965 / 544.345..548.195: 0.98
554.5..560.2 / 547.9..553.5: 1.04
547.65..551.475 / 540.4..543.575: 1.04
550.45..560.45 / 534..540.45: 1.00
